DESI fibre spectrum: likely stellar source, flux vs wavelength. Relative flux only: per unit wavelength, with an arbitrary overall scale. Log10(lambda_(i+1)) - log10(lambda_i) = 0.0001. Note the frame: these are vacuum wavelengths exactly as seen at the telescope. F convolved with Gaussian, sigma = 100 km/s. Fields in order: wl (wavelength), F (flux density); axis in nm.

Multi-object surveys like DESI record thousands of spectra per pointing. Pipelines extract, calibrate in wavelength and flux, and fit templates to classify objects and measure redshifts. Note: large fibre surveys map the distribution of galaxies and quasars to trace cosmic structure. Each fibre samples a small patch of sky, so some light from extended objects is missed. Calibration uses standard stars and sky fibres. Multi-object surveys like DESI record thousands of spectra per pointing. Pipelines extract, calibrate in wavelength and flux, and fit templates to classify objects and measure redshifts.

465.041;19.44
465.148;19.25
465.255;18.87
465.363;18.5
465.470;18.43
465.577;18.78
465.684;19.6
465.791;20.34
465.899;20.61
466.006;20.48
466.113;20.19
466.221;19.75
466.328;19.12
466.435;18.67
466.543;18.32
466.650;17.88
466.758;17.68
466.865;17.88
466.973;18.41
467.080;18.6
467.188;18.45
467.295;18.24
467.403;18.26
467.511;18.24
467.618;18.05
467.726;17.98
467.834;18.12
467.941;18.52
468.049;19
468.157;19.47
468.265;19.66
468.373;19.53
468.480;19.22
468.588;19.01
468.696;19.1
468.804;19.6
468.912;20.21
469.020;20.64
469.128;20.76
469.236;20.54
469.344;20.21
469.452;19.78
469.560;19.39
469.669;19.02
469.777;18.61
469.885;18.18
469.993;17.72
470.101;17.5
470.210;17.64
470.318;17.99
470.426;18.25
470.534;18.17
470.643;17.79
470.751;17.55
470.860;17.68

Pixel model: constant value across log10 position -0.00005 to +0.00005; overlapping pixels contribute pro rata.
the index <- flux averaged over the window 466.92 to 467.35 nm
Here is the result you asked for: 18.4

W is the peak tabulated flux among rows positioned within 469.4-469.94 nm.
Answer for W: 19.78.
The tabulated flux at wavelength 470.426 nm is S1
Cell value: 18.25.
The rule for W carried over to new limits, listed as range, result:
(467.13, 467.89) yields 18.45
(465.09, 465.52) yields 19.25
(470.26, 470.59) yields 18.25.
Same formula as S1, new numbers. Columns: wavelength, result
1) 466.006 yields 20.48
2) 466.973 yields 18.41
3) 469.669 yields 19.02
